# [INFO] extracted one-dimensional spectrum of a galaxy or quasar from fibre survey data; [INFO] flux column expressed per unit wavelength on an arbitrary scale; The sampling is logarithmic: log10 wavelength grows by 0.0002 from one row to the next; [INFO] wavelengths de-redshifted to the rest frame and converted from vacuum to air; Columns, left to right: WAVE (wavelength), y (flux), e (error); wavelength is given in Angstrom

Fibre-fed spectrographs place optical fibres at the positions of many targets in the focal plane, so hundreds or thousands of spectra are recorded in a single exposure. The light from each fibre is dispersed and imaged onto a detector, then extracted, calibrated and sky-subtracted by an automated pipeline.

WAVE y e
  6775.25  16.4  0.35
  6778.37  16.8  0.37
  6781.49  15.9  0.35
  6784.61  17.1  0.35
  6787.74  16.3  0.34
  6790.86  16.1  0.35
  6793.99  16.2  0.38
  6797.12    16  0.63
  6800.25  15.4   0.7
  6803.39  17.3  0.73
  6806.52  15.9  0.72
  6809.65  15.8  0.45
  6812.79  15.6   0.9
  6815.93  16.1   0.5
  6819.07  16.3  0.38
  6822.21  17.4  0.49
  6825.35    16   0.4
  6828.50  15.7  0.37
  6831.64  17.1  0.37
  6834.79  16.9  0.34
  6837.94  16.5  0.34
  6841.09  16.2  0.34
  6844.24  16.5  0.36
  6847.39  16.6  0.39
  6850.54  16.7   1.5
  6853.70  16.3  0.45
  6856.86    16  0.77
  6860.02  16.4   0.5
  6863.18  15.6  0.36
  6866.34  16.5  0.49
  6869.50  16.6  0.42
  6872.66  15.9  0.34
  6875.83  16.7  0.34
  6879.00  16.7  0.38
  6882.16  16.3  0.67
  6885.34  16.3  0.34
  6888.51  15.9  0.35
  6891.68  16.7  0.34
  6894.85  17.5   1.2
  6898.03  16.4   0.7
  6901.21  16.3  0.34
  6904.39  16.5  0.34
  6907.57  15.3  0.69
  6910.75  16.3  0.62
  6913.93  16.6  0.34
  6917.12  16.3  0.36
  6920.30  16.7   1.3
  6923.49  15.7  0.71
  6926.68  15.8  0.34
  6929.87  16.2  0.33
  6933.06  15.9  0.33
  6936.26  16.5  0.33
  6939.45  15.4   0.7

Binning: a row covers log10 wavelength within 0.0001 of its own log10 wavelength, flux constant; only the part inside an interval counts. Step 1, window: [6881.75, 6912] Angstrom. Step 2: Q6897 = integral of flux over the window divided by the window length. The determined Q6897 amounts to 16.3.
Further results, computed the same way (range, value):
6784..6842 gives 16.3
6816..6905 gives 16.4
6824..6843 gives 16.4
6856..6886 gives 16.3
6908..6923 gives 16.3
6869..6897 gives 16.5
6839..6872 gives 16.3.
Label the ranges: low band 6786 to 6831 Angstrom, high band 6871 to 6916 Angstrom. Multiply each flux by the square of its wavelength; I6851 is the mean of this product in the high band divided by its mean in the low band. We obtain 1.04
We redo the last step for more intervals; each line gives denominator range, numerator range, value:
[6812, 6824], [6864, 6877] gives 1.01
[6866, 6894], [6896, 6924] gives 1.00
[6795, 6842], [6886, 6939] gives 1.03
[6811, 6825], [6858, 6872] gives 1.01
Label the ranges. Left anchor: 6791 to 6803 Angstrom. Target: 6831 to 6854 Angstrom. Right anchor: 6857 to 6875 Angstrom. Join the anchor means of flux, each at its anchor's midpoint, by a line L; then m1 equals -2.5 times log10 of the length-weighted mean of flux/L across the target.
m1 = -0.03 mag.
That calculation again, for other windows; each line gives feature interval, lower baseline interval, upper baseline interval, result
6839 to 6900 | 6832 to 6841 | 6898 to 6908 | 0.00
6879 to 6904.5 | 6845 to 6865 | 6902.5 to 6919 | -0.02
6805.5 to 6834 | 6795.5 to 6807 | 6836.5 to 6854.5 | 0.00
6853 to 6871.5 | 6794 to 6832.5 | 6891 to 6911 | 0.01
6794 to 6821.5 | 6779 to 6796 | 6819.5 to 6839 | 0.02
